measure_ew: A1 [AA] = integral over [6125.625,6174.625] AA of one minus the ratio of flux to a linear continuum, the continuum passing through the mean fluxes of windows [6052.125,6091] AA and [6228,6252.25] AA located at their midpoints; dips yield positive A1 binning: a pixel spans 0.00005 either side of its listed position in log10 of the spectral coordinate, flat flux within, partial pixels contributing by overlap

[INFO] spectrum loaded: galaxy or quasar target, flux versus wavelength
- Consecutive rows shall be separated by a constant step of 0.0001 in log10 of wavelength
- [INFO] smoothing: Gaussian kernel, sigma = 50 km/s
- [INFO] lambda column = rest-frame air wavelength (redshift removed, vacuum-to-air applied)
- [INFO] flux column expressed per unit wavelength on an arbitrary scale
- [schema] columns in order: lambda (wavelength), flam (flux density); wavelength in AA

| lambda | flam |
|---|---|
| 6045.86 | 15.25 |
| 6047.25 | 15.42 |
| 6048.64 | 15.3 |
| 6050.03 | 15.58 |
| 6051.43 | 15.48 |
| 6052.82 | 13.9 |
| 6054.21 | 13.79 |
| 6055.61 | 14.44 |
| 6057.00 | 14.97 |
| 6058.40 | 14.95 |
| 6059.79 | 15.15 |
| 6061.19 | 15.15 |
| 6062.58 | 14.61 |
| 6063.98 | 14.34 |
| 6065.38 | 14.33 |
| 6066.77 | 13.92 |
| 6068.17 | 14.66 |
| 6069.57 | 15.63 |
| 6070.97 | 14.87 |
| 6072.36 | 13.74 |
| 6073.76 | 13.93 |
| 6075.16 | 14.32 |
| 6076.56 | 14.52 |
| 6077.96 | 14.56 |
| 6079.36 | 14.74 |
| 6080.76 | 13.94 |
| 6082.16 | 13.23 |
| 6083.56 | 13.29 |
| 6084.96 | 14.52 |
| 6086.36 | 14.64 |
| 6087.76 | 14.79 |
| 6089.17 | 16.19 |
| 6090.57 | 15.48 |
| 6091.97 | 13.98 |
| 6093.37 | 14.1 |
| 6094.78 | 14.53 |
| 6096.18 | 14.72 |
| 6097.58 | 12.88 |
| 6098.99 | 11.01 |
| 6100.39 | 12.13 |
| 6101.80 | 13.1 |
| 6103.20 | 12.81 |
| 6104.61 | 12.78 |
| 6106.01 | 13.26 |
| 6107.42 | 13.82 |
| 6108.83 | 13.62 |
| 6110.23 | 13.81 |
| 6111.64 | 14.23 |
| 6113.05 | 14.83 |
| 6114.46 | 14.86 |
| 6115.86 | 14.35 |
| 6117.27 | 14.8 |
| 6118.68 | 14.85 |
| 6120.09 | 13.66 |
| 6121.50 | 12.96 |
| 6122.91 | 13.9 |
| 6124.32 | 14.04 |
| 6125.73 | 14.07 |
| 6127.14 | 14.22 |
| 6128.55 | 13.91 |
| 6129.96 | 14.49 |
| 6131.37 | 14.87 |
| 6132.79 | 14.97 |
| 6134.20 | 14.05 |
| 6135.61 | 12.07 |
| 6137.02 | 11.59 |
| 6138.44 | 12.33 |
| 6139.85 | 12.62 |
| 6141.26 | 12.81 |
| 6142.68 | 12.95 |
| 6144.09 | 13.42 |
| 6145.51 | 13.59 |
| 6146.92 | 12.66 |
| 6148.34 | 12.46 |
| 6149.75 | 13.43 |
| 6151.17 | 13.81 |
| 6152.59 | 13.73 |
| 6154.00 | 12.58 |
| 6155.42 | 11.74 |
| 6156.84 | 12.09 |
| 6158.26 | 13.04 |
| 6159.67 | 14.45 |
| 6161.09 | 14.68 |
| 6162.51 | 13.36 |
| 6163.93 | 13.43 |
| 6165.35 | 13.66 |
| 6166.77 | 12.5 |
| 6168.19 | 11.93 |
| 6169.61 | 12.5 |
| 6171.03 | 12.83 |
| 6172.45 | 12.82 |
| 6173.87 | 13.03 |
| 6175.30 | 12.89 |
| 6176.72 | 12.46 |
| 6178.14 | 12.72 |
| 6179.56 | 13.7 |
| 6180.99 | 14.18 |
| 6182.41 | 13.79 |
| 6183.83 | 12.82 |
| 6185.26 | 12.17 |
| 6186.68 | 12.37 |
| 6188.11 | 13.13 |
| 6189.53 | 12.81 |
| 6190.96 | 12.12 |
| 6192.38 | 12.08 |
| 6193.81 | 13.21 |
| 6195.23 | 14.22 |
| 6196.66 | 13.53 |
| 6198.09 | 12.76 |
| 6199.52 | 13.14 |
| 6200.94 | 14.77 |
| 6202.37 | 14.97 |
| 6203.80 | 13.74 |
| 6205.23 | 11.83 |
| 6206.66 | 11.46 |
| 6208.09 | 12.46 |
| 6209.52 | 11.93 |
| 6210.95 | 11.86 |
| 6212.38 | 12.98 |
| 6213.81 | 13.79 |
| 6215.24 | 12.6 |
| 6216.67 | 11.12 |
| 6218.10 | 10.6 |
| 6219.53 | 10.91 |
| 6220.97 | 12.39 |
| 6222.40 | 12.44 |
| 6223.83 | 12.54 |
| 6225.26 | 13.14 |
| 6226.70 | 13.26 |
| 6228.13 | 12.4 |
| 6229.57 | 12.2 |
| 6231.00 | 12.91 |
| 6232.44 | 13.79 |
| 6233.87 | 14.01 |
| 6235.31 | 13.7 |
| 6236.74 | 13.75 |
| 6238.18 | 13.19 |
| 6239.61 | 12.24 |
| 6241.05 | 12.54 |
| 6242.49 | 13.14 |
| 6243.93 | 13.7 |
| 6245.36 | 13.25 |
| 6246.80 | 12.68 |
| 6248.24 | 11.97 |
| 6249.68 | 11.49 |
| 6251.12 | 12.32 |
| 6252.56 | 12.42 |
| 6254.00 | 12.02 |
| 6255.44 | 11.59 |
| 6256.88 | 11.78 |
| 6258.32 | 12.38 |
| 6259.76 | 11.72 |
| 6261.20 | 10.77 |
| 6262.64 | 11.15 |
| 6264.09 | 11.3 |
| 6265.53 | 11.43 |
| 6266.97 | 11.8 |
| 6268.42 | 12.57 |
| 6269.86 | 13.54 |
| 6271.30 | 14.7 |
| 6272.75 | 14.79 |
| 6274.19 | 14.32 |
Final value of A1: 1.98 AA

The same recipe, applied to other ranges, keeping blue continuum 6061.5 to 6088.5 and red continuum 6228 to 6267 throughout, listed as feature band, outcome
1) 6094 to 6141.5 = 0.87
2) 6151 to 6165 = 0.15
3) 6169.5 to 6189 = 0.32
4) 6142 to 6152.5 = 0.25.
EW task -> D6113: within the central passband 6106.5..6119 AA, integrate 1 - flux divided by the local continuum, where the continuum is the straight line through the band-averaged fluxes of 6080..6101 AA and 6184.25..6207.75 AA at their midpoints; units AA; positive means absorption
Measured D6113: -0.5 AA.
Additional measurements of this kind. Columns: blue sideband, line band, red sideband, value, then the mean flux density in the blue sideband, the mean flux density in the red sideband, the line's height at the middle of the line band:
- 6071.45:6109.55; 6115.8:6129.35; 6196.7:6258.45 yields -0.5 AA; 13.9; 12.7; 13.6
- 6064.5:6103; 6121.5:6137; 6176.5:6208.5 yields -0.2 AA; 14.1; 13.1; 13.7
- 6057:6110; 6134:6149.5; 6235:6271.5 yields 0.9 AA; 14.1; 12.4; 13.5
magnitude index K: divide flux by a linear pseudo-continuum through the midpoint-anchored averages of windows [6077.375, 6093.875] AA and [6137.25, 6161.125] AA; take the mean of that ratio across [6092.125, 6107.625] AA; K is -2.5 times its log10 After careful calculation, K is 0.07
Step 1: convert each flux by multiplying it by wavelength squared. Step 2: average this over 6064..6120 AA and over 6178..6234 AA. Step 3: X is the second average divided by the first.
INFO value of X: 0.9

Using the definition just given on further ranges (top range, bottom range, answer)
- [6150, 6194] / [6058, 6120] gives 0.94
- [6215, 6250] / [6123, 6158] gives 0.98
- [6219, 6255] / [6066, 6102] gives 0.95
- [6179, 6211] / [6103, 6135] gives 0.95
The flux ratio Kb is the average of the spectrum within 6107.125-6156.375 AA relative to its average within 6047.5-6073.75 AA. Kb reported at 0.92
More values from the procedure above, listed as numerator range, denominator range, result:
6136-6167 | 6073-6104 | 0.93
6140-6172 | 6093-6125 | 0.95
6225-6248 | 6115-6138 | 0.94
